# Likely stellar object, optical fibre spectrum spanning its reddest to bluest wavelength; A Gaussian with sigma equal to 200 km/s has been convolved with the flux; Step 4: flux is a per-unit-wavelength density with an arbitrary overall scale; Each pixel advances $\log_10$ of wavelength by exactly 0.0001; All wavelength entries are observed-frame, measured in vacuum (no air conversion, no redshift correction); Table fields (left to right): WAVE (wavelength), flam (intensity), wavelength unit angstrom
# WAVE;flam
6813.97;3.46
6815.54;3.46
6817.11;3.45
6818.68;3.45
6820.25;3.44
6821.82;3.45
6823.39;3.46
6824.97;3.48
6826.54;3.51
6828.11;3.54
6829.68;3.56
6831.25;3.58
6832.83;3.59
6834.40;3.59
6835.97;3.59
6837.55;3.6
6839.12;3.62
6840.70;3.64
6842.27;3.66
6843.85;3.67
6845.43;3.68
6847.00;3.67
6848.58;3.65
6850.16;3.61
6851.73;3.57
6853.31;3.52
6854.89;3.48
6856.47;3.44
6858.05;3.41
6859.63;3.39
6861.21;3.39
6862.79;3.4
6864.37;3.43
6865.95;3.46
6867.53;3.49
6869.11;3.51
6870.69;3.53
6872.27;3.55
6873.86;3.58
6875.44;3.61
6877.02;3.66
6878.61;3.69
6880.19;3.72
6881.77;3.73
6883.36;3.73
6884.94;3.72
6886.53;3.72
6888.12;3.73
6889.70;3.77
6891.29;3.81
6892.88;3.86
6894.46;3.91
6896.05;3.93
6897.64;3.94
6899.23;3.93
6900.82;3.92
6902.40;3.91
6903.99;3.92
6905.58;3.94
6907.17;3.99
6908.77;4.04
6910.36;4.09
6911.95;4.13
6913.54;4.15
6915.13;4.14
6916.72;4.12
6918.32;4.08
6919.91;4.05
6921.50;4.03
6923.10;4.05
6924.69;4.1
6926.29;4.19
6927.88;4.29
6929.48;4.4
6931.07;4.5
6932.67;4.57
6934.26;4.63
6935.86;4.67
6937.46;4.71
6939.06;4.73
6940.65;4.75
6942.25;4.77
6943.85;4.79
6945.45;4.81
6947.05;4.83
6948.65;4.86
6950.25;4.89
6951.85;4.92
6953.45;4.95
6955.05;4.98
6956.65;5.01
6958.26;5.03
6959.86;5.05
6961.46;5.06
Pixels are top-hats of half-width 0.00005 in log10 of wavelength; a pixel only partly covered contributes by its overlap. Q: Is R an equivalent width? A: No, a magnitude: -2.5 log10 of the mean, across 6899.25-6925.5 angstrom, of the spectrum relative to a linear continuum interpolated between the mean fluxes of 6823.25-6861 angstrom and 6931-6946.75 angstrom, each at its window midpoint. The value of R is 0.09 mag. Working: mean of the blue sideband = 3.56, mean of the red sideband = 4.71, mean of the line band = 4.04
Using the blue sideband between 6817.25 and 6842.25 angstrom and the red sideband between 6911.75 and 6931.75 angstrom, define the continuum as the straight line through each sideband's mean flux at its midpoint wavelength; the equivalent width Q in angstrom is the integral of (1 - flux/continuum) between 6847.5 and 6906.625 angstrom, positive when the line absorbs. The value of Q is 3.1 angstrom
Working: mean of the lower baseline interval 3.54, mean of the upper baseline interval 4.17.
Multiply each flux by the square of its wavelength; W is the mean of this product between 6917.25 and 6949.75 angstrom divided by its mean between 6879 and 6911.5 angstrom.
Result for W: 1.2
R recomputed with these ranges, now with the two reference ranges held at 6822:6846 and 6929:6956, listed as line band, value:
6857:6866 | 0.14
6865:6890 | 0.12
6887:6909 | 0.10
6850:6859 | 0.09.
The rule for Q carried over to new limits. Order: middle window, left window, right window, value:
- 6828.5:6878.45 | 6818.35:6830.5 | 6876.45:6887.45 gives 0.6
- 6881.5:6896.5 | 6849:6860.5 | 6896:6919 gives 0.2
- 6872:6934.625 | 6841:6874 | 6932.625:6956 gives 3.4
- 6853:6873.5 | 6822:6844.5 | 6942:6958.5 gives 2.3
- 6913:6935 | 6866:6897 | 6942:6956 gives 1.0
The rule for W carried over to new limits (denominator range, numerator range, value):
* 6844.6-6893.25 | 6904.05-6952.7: 1.25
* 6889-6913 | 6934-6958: 1.24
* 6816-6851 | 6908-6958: 1.30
